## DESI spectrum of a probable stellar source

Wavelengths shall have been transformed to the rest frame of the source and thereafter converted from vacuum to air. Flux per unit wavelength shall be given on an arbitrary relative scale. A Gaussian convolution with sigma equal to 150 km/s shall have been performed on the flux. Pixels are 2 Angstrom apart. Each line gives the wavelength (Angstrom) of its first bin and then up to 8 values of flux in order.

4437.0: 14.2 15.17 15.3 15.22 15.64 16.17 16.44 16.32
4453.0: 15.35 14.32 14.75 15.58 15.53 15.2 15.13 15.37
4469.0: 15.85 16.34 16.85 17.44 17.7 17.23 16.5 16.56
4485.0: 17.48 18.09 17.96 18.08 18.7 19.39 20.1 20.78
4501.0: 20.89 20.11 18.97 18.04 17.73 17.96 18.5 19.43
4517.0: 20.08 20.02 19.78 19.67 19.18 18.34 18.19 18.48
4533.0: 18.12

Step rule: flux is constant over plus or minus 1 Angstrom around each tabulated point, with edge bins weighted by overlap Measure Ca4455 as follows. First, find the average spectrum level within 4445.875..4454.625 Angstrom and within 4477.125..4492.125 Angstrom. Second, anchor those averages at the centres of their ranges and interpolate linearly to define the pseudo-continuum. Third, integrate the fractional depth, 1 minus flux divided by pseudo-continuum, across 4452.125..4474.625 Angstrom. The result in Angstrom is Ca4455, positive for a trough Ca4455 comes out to 1.34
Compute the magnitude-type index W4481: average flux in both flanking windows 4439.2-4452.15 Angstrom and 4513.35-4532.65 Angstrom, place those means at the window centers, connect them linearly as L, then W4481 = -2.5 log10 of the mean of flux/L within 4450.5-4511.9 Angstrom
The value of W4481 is 0.005 mag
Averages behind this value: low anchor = 15.8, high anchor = 19.2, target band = 17.3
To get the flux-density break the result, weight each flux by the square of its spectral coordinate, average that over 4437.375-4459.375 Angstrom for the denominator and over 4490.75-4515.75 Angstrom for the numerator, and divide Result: 1.27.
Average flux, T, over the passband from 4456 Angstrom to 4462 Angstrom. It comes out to 15.3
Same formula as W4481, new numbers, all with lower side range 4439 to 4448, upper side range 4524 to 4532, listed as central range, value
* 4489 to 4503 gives -0.13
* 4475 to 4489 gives -0.03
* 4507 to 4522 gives -0.05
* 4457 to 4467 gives 0.06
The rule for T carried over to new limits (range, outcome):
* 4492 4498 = 19.4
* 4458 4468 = 15.4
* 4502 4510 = 18.7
